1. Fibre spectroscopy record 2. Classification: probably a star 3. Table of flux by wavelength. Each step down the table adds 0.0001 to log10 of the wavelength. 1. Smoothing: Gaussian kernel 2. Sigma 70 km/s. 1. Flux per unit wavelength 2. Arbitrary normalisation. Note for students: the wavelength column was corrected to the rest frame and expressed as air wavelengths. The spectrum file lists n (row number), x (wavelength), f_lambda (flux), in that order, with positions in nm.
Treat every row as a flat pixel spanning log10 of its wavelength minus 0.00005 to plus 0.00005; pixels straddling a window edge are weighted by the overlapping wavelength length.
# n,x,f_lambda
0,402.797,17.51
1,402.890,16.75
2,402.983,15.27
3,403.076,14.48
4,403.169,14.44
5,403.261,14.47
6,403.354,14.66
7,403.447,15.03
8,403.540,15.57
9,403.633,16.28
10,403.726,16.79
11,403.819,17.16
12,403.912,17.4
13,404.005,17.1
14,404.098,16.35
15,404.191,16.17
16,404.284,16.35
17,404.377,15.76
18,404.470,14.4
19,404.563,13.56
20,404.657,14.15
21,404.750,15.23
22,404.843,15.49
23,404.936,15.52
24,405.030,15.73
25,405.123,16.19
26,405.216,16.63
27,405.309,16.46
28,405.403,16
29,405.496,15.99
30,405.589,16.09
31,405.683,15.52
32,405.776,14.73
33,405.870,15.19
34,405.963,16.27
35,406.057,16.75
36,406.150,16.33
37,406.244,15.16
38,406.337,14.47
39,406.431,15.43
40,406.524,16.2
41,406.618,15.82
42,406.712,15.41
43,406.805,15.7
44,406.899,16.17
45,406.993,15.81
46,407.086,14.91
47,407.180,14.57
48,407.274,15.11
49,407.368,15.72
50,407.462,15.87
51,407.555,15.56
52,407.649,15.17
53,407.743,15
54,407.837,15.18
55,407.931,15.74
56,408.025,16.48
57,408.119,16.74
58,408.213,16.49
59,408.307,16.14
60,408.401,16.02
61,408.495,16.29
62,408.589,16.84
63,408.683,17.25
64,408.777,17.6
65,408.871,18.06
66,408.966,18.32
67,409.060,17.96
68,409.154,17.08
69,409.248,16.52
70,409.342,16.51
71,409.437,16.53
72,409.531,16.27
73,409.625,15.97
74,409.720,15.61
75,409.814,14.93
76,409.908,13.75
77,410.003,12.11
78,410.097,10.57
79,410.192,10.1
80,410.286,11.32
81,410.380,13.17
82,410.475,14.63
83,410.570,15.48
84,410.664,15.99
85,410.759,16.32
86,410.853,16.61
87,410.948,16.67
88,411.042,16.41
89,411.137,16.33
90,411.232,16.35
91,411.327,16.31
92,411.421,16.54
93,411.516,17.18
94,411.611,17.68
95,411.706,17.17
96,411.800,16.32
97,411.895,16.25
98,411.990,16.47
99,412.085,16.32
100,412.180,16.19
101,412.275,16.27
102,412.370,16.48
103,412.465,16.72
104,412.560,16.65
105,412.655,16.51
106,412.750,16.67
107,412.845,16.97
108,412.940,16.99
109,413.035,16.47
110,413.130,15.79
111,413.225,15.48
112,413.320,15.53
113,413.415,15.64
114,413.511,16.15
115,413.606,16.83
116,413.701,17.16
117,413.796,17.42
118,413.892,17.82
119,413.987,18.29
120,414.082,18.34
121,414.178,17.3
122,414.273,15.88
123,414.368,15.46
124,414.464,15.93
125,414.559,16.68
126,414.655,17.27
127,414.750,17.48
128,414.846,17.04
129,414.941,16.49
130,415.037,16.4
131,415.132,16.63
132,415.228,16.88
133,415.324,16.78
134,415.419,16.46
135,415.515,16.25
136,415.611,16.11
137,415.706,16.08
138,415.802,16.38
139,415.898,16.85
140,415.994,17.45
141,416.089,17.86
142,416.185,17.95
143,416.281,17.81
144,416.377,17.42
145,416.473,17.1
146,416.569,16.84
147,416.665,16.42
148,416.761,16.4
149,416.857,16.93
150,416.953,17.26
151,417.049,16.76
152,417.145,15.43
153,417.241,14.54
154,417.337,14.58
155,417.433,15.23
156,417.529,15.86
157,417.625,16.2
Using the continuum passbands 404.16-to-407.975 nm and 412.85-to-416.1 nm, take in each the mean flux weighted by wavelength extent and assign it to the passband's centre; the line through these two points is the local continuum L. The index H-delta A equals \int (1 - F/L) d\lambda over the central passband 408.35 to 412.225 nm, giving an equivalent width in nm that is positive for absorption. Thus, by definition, 0.06 nm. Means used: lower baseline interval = 15.5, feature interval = 15.9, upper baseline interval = 16.7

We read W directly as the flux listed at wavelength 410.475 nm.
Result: 14.63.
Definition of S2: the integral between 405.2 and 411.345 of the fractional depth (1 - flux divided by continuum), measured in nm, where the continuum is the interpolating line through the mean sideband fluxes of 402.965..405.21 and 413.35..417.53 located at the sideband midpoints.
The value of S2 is 0.123 nm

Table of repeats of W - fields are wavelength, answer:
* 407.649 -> 15.17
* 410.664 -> 15.99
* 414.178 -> 17.3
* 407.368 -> 15.72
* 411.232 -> 16.35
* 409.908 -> 13.75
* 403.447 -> 15.03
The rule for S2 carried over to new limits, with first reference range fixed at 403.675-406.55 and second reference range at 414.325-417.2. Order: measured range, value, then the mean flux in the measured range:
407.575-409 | -0.03 nm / 16.4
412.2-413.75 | 0.01 nm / 16.4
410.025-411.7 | 0.12 nm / 15.2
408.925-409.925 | -0.01 nm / 16.4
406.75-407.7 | 0.03 nm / 15.5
